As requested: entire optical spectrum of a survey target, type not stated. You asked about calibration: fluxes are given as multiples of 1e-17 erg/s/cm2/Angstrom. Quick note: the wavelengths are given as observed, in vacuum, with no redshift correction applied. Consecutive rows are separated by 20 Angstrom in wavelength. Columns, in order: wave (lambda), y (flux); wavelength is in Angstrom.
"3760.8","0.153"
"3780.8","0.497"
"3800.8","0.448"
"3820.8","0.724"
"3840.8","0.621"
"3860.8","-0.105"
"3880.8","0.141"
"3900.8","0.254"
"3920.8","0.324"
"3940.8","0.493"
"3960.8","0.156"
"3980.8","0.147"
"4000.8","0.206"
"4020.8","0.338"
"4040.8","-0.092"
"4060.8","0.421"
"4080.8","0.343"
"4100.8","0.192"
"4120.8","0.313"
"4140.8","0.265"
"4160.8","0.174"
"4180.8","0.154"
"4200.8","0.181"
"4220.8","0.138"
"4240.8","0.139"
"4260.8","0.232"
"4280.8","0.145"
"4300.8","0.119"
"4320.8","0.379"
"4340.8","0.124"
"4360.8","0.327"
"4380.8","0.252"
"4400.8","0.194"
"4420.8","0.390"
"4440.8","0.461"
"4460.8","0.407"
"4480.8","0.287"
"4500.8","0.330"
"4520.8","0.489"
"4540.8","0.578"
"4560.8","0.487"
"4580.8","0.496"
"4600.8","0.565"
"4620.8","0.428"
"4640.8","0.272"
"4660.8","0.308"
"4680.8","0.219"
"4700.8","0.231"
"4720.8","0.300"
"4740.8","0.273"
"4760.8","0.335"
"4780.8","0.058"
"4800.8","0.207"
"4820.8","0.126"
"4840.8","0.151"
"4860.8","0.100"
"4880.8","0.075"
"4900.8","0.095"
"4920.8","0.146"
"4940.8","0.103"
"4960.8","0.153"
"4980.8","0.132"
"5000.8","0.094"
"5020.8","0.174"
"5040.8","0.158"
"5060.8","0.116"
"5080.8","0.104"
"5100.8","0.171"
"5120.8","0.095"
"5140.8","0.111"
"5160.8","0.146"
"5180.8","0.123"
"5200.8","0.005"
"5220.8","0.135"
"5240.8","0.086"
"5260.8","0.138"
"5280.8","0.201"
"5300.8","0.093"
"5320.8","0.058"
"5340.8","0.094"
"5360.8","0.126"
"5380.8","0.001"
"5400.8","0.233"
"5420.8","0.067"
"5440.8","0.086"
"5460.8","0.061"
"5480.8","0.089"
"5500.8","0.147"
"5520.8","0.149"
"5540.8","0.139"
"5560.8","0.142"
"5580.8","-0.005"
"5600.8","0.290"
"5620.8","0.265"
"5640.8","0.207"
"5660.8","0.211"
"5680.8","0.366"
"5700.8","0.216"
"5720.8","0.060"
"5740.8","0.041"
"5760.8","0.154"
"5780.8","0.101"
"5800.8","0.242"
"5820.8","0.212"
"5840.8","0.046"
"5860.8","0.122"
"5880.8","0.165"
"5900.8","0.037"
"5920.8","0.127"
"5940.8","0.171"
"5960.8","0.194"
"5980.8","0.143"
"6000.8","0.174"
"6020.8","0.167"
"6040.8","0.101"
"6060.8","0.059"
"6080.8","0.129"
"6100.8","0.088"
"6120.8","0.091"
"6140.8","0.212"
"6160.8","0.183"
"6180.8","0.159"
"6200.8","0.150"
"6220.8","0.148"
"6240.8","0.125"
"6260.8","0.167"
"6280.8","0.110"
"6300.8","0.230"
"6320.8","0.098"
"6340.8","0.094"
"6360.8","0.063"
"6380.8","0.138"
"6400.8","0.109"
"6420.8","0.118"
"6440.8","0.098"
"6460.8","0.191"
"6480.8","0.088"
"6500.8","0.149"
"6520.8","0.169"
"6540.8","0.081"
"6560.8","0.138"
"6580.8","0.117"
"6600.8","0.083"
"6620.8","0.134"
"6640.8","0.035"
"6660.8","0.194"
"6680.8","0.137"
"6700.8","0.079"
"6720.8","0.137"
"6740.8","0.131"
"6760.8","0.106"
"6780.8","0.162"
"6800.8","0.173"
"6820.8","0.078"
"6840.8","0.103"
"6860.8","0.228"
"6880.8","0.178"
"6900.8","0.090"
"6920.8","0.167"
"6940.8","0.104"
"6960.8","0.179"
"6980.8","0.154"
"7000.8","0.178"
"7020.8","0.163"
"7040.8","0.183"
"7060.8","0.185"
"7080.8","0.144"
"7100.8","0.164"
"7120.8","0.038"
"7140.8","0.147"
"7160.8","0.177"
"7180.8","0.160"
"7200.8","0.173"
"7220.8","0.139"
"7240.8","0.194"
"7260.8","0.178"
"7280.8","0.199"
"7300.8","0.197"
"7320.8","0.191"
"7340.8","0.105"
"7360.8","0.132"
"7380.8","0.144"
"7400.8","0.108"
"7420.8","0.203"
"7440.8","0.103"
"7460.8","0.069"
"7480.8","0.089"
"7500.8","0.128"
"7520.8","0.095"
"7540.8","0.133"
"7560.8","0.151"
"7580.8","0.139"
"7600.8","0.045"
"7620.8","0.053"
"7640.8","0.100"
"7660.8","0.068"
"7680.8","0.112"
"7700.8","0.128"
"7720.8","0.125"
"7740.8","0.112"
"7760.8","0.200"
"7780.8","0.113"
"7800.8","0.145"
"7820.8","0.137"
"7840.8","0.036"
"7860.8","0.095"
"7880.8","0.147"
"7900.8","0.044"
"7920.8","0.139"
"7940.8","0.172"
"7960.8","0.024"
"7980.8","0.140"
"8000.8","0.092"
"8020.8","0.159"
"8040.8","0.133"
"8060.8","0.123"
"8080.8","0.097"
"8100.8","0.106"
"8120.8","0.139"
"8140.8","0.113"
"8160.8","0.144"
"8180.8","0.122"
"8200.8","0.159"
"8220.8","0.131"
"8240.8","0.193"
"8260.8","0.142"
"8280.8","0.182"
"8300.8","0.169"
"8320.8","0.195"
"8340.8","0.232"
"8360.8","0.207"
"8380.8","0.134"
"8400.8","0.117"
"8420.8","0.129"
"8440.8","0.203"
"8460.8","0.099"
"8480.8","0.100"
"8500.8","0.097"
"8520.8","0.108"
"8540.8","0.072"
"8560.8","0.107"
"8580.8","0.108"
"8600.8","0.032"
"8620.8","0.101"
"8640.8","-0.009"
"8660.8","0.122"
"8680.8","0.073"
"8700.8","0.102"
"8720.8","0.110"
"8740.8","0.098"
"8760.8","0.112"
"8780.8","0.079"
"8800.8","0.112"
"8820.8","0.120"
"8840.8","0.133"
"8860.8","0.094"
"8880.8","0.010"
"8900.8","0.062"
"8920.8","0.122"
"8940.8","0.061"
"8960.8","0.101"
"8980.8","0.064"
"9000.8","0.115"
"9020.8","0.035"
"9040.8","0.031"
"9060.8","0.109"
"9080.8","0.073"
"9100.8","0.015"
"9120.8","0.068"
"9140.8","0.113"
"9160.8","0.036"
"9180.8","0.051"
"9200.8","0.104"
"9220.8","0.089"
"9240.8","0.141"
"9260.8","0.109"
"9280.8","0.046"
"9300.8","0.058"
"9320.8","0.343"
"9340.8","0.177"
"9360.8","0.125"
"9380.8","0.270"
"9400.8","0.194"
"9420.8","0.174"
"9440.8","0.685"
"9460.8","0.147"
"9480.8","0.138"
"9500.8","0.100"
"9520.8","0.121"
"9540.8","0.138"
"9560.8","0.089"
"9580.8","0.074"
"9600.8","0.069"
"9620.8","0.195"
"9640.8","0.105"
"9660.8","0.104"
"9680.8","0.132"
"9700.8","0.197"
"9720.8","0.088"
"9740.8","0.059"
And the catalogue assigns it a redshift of 1.96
